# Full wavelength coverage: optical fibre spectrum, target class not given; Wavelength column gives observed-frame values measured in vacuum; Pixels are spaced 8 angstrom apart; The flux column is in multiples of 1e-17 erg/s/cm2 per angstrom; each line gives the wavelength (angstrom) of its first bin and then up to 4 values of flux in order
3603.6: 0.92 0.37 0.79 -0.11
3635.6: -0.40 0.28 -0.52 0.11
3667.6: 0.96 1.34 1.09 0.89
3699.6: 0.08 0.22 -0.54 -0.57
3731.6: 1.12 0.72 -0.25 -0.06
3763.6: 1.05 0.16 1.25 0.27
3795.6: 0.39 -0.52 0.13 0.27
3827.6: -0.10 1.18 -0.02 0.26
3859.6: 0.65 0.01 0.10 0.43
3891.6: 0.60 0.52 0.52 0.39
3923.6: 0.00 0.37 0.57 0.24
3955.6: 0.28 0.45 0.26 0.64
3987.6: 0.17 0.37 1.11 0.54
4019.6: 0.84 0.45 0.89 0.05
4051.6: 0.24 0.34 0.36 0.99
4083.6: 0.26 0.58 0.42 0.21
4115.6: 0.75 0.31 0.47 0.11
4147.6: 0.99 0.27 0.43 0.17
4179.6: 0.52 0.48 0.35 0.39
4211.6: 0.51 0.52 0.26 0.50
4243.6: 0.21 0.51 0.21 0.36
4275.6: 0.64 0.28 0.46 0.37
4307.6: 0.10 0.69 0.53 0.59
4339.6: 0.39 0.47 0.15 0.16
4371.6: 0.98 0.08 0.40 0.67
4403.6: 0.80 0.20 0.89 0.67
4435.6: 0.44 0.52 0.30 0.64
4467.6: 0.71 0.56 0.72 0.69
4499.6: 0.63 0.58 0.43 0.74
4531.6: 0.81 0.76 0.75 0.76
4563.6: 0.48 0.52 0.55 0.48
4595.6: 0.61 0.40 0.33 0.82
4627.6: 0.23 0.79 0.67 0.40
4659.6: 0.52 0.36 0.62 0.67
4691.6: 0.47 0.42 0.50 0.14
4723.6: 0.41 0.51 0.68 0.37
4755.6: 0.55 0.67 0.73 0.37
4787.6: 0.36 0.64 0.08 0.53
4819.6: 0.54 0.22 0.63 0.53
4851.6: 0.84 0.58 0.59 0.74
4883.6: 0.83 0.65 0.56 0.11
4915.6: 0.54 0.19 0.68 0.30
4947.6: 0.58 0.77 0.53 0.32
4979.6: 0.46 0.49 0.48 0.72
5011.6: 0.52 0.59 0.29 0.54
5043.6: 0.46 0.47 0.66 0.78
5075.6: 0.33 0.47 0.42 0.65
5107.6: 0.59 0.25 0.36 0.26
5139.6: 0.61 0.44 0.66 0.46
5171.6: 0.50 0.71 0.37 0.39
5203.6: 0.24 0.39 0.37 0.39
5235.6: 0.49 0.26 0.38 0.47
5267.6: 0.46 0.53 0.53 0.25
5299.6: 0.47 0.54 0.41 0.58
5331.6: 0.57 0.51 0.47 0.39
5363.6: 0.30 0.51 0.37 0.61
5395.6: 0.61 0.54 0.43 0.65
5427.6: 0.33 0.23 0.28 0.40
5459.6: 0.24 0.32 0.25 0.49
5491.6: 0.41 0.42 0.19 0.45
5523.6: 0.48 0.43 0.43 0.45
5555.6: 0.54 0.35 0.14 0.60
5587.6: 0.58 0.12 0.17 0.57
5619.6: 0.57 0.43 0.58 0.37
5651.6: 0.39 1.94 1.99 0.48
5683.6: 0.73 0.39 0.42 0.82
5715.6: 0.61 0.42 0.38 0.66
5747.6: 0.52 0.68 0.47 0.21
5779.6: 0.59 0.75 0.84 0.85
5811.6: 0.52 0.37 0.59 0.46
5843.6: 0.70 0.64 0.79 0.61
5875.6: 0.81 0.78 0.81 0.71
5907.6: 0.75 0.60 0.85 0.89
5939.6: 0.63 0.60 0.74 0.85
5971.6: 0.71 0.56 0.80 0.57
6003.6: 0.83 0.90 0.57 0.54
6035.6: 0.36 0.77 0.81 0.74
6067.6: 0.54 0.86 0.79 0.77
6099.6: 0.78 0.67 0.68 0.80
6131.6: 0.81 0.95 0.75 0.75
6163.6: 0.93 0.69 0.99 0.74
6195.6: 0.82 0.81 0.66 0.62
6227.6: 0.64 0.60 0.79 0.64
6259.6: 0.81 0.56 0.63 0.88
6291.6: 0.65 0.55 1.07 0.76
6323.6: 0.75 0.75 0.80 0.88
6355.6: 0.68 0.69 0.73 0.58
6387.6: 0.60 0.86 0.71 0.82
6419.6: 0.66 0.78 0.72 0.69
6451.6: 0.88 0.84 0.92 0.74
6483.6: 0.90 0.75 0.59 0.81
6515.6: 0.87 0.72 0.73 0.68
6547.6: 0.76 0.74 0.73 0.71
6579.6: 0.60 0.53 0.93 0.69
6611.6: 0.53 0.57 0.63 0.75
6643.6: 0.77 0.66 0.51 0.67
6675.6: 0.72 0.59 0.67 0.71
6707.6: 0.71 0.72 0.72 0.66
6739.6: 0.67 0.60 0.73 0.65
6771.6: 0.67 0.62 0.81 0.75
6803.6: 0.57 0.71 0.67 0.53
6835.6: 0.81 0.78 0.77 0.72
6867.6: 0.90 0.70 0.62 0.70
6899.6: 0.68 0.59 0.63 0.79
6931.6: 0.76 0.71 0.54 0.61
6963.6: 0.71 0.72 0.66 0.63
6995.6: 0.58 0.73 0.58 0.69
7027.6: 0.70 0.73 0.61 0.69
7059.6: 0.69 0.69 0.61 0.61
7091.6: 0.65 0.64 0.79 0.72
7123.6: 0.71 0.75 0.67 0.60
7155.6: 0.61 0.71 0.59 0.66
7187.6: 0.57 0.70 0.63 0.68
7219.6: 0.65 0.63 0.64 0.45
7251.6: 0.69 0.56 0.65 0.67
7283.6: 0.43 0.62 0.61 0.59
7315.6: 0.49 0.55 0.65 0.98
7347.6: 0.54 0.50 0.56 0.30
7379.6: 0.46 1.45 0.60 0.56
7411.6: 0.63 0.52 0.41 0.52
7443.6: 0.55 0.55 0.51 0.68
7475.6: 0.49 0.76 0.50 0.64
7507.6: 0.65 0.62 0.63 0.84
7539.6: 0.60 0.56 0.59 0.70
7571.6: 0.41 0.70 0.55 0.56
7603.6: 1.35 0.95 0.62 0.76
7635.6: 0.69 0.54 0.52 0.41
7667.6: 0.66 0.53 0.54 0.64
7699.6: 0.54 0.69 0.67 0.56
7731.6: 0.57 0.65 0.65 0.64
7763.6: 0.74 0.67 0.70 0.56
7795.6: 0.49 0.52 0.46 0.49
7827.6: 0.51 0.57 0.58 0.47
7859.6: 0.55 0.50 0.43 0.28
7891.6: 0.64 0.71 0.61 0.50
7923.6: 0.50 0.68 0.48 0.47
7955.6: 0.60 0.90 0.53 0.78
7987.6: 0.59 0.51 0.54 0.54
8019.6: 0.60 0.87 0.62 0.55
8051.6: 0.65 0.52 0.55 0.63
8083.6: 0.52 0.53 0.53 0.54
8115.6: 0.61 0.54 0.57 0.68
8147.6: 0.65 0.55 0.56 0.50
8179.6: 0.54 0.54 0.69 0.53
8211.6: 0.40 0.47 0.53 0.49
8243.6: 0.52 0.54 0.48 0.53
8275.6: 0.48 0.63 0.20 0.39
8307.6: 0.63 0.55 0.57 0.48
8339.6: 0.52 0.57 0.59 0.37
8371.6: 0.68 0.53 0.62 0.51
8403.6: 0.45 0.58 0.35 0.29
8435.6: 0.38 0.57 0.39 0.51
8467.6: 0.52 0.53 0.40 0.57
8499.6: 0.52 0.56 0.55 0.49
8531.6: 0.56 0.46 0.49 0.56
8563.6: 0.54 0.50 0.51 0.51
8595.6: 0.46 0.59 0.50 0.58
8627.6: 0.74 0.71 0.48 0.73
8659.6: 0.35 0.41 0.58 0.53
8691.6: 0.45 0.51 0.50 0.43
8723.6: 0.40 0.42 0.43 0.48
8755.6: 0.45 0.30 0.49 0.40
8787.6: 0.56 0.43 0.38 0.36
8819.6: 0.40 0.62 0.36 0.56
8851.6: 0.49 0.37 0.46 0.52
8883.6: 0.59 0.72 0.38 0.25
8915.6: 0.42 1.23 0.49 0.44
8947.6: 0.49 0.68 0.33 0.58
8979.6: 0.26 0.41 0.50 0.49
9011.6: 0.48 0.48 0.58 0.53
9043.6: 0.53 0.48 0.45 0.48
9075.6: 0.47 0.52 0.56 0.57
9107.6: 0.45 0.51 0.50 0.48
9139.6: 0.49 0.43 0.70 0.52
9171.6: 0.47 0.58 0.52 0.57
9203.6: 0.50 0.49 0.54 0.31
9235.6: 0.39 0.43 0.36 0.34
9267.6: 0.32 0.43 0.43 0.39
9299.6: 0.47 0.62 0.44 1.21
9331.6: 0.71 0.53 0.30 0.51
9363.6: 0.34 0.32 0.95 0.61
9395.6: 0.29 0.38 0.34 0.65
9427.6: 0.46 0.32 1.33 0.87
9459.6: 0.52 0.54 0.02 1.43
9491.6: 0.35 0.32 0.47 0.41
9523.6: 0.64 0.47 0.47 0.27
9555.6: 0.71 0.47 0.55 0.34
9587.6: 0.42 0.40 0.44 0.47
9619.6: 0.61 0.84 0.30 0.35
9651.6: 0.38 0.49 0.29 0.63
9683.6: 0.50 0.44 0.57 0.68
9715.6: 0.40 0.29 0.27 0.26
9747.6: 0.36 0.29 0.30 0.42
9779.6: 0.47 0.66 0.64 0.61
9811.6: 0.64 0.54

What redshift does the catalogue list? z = 0.52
